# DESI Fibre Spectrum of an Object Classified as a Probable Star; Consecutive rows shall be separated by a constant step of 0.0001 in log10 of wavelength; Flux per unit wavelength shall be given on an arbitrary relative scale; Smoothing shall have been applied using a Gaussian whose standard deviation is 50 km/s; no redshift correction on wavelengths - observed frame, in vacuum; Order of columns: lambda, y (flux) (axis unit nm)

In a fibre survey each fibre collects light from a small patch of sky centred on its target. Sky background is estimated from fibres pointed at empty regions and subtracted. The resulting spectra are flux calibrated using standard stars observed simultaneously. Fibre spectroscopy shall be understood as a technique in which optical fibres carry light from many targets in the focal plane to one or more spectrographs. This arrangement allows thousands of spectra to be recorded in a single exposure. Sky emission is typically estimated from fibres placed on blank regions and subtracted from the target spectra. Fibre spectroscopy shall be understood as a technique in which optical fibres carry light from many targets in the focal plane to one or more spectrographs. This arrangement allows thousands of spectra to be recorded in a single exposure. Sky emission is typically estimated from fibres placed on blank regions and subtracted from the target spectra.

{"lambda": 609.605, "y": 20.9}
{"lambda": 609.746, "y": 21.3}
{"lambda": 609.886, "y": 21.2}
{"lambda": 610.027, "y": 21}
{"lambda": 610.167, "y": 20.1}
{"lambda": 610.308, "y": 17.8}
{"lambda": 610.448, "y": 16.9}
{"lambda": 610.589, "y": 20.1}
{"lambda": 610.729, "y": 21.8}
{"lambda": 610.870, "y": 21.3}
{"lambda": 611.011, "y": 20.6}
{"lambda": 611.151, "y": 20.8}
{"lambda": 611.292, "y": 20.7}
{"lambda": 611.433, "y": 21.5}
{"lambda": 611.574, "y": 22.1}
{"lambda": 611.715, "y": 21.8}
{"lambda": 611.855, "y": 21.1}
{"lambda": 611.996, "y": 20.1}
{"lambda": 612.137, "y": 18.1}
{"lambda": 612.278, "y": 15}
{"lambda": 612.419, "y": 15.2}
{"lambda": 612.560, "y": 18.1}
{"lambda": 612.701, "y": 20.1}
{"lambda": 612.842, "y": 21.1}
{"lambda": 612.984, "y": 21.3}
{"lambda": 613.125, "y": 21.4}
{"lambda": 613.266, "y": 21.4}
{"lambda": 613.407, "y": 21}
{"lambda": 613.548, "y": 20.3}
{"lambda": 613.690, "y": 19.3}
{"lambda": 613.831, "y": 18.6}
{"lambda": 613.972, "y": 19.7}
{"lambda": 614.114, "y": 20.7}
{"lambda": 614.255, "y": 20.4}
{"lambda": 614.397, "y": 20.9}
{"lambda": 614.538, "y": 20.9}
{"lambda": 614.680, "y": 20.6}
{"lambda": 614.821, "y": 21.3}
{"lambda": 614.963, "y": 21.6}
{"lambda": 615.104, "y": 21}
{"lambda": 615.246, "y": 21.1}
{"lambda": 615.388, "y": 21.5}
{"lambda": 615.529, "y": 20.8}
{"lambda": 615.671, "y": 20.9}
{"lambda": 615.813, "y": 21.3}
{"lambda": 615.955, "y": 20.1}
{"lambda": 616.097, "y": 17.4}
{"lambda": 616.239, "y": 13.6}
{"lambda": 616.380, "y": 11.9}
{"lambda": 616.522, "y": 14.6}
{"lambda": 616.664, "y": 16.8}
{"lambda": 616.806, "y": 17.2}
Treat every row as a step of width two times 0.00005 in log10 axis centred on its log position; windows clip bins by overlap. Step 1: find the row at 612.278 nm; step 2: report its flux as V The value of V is 15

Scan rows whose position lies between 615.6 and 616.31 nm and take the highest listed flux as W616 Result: 21.3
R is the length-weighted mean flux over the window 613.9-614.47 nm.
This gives 20.4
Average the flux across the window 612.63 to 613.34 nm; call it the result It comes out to 21.1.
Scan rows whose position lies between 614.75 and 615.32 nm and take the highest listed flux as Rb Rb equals 21.6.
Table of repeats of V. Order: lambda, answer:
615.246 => 21.1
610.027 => 21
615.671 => 20.9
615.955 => 20.1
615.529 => 20.8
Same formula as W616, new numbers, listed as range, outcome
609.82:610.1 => 21.2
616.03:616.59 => 17.4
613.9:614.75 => 20.9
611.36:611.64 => 22.1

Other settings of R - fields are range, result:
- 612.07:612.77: 17.3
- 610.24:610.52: 17.4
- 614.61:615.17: 21.2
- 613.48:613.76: 19.7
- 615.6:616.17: 19.9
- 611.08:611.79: 21.4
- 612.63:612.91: 20.6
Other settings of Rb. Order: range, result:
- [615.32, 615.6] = 21.5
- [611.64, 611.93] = 21.8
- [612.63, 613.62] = 21.4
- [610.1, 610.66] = 20.1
